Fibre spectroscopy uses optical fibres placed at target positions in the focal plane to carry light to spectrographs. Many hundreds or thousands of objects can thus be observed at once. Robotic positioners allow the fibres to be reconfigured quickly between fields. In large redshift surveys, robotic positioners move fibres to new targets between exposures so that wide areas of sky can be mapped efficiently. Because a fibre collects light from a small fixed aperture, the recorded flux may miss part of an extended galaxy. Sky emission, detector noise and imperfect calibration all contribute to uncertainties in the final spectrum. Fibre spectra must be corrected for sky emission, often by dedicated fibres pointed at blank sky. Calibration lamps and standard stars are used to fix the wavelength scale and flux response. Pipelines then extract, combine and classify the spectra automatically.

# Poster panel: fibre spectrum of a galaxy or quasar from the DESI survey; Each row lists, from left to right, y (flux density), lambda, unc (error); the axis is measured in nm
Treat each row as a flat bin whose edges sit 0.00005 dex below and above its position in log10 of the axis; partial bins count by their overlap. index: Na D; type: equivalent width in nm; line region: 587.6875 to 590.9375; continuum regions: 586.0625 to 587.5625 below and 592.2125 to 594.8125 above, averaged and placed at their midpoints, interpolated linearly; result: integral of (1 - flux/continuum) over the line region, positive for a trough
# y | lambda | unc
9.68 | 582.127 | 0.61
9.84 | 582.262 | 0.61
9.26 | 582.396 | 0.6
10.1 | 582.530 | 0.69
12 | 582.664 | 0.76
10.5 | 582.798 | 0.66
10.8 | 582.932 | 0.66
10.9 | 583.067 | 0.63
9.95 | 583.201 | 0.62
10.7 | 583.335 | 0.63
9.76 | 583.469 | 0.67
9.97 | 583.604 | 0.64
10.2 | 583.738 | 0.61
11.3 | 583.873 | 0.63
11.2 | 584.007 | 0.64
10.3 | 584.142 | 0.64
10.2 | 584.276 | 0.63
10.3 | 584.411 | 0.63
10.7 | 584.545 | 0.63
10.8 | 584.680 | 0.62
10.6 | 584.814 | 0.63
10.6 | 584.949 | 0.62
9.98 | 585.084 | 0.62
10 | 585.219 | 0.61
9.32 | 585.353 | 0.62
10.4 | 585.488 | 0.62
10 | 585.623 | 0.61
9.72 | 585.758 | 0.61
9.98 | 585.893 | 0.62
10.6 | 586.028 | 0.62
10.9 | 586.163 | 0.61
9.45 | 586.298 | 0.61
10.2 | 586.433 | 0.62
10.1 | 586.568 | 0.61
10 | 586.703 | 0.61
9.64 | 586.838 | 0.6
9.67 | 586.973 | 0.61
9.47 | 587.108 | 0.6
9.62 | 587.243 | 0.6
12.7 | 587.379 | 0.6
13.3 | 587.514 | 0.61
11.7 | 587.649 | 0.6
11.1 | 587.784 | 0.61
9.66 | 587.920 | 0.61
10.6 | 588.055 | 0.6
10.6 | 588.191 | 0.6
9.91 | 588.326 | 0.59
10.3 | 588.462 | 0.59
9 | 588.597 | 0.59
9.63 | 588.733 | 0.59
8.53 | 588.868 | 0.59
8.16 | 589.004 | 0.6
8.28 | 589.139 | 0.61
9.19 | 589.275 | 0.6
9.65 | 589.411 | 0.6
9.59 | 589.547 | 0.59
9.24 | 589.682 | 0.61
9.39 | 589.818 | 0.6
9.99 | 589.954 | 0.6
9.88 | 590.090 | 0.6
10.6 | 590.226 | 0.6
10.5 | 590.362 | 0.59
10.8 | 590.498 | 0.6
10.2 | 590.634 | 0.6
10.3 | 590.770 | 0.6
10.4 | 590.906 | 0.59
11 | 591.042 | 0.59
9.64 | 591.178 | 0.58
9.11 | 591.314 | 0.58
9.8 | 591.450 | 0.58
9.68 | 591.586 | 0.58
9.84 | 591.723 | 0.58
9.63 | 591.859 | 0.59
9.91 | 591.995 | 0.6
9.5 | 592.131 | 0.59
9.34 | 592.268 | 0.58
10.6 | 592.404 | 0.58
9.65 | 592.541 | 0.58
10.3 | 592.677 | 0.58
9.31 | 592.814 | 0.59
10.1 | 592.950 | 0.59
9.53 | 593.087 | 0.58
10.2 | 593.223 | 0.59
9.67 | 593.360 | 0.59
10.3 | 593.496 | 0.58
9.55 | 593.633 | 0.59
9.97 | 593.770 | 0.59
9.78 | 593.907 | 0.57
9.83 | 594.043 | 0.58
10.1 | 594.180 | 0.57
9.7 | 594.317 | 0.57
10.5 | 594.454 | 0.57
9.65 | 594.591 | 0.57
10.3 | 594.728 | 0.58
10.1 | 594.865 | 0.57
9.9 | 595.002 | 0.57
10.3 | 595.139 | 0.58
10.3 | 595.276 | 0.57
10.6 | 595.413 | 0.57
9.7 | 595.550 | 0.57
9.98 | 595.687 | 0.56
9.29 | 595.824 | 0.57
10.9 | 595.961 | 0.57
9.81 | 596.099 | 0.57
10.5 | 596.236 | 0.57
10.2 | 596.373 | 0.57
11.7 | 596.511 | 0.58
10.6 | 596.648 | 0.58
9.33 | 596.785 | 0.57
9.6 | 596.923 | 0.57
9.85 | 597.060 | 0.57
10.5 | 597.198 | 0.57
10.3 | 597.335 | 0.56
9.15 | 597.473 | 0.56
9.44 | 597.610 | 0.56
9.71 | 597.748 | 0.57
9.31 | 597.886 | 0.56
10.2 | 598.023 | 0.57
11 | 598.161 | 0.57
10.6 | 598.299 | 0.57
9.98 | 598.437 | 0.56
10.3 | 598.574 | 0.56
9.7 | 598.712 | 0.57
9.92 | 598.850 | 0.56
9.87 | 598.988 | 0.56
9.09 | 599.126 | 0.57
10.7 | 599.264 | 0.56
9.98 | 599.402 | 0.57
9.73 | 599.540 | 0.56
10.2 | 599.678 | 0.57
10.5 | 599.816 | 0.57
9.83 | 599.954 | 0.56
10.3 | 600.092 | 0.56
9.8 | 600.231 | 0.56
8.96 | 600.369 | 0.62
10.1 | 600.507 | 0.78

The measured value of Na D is 0.13 nm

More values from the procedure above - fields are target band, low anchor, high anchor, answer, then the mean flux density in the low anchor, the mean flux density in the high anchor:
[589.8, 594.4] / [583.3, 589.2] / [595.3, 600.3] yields 0.08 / 10.2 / 10.1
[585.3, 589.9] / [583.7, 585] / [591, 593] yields 0.13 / 10.6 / 9.81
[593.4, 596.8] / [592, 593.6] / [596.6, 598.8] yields -0.07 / 9.86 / 9.97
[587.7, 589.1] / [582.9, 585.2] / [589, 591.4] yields 0.04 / 10.5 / 9.82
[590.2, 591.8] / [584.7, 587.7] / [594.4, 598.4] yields 0.02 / 10.4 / 10.1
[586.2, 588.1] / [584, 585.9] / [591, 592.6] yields -0.08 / 10.3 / 9.79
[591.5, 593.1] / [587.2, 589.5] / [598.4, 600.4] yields 0.04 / 10.1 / 9.94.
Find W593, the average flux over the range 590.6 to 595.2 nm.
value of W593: 9.93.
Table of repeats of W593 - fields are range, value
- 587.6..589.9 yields 9.66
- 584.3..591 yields 10.1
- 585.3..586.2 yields 10.1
